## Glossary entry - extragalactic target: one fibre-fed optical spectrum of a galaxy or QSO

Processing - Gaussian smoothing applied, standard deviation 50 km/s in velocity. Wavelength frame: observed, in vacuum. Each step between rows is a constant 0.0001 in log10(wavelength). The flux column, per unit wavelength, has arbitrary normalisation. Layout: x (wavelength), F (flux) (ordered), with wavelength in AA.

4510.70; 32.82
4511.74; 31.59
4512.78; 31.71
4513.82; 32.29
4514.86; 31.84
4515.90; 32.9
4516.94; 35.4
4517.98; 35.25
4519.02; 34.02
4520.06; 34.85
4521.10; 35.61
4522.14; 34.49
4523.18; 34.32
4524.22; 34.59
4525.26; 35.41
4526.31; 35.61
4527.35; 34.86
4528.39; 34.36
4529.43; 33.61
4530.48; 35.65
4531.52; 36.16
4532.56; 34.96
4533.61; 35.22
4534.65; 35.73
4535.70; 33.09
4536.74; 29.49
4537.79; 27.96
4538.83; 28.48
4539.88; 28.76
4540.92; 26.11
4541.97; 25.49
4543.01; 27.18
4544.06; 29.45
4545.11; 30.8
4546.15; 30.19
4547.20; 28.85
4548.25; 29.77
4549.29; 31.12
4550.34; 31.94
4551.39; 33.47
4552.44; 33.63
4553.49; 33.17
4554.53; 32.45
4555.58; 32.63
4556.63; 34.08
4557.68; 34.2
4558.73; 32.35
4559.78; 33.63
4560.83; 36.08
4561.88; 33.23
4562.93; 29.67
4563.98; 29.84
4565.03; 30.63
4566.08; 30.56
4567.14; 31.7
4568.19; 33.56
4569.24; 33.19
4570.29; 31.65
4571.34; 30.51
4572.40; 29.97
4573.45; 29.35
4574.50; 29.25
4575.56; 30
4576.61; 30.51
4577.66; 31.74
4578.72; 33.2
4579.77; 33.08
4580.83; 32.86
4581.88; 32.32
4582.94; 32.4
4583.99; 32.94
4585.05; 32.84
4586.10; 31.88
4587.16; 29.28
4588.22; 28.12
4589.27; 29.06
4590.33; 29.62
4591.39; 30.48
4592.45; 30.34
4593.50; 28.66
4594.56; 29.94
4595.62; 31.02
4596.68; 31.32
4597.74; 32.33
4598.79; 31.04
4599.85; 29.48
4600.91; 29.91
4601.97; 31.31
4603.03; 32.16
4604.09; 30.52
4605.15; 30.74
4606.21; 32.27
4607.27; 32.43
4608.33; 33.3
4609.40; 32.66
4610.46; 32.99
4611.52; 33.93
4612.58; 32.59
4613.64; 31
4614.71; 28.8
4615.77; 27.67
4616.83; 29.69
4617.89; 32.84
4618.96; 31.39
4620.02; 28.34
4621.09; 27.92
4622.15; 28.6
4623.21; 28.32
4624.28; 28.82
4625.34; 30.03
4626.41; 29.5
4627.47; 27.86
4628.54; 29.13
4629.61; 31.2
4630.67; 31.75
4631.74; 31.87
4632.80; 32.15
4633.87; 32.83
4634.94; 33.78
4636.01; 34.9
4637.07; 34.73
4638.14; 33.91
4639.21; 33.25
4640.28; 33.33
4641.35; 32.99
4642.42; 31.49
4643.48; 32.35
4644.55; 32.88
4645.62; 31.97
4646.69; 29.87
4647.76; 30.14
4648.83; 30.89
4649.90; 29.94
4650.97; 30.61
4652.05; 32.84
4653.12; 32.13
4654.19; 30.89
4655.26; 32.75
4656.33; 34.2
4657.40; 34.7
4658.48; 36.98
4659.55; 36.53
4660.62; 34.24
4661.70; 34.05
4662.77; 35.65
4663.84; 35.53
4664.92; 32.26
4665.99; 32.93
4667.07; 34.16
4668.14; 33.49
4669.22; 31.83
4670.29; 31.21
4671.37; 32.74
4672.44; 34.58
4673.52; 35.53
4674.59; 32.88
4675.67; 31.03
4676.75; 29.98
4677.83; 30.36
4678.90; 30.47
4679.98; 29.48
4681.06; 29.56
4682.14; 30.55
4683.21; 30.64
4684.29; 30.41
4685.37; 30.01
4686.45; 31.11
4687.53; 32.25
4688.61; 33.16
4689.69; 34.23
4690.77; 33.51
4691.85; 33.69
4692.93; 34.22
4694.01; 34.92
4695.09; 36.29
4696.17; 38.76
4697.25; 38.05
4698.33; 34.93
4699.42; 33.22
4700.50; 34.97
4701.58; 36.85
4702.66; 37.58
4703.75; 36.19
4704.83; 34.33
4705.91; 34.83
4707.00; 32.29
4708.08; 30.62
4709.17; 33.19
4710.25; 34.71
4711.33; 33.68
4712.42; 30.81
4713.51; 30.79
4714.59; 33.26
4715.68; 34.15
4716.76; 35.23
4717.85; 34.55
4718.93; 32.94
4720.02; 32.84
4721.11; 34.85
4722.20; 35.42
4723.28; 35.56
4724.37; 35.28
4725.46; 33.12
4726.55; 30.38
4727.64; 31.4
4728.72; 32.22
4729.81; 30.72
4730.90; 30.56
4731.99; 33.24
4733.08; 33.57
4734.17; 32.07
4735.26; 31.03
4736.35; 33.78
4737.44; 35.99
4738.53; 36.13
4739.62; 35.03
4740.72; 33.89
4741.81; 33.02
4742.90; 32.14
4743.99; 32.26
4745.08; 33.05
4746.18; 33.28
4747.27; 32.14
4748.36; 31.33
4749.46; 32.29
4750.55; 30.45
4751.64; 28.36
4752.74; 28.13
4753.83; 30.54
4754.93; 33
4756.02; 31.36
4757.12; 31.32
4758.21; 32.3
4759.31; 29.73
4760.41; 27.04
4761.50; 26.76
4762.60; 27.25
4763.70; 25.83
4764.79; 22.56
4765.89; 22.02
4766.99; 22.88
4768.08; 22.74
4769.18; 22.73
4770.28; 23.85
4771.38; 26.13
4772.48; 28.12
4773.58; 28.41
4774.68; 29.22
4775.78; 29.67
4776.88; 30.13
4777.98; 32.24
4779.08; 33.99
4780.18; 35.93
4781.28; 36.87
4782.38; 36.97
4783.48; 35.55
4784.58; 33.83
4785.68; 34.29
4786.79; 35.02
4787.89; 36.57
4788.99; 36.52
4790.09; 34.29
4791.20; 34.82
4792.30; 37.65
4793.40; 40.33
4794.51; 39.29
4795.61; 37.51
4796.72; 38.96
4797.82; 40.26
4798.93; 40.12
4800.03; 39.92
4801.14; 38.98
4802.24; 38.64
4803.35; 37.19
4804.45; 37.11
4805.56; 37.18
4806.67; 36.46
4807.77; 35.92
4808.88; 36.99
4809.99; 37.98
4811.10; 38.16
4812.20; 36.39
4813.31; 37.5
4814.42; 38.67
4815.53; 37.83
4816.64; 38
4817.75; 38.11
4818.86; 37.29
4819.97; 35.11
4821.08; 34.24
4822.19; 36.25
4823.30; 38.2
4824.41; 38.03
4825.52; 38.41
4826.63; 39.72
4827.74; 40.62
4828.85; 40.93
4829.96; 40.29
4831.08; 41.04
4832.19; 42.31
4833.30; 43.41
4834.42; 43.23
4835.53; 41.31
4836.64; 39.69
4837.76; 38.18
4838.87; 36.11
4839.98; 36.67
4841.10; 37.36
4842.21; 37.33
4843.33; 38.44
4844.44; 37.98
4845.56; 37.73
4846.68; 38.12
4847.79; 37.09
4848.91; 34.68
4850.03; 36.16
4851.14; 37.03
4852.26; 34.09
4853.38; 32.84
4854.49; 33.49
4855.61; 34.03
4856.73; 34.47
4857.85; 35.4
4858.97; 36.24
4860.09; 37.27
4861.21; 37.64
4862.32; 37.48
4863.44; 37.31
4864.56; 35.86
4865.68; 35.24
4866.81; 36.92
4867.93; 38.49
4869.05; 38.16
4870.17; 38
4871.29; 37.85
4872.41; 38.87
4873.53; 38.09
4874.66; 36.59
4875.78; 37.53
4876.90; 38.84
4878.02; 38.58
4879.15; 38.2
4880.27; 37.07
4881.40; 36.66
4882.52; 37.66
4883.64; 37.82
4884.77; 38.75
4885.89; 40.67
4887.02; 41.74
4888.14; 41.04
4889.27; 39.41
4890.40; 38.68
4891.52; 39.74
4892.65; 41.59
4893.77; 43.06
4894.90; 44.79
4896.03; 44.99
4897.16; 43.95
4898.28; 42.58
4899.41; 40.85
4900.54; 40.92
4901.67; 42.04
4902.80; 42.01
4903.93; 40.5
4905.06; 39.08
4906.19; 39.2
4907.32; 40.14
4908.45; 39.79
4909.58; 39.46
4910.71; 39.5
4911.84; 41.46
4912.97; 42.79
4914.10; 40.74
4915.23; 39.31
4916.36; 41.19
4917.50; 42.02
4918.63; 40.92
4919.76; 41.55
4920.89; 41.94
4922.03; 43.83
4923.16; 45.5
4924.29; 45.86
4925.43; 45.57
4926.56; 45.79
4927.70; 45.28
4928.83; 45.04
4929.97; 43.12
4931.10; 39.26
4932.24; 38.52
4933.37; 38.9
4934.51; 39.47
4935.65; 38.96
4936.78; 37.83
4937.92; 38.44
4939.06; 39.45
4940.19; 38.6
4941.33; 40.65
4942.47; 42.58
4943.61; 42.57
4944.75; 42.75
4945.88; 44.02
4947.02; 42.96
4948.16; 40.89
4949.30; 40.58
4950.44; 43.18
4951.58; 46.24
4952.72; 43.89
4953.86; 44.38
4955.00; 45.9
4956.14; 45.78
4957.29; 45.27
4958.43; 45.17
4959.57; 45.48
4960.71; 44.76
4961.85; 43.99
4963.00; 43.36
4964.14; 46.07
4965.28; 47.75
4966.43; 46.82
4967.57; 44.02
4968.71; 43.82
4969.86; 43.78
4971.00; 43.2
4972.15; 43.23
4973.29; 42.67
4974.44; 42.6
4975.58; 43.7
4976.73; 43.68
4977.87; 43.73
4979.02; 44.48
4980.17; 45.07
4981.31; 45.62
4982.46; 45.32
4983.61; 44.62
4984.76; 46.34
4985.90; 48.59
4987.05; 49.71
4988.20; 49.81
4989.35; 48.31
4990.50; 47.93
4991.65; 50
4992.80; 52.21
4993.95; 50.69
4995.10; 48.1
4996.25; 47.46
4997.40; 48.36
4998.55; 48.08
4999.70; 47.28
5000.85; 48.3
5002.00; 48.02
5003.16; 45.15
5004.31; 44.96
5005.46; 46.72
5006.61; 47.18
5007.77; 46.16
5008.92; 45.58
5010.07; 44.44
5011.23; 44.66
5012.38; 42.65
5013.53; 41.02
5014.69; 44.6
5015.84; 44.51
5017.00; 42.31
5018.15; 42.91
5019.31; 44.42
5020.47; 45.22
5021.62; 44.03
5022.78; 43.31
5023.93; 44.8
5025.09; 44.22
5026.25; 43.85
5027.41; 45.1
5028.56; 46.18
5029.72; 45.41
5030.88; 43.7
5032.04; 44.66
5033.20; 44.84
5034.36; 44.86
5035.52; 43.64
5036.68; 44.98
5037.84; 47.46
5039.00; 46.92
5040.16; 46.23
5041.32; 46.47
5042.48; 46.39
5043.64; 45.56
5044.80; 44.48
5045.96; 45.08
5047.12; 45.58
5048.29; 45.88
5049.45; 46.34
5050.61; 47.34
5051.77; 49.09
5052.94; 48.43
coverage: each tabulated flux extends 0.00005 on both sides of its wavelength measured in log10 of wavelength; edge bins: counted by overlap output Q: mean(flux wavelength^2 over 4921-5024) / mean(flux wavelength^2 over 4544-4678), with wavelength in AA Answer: 1.6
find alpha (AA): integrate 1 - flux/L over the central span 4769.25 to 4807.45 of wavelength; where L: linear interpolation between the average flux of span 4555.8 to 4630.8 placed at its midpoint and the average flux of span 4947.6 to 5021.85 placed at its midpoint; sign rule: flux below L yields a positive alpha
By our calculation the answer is 3.4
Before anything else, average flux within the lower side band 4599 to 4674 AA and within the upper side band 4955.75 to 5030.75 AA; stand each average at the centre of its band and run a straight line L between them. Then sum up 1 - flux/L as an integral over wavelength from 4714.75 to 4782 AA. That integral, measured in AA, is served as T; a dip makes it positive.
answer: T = 9.55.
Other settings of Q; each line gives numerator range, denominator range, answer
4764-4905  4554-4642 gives 1.30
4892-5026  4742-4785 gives 1.59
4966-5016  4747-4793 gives 1.65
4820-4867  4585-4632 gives 1.36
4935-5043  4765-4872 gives 1.33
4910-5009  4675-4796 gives 1.50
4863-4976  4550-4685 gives 1.48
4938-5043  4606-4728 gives 1.58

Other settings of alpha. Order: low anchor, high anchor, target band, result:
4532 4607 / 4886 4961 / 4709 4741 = 2.3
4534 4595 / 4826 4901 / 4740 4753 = 1.4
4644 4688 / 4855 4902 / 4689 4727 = -0.8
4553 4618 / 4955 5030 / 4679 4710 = 1.5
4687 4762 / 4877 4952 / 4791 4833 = -1.7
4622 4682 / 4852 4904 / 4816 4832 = -0.6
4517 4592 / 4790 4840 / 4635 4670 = 1.4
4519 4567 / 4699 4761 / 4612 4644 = 1.4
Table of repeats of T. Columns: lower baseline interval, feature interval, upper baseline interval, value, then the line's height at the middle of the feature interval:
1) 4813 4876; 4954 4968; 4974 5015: -0.3 AA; 44.5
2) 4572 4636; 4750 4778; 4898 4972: 6.7 AA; 36.5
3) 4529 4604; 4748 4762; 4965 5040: 2.7 AA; 37.5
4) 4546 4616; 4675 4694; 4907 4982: 1.7 AA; 34.7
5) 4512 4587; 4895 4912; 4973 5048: 0.6 AA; 42.6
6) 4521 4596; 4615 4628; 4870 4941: 1.6 AA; 33.4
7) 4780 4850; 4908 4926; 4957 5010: 0.4 AA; 42.9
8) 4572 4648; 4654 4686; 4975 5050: 0.6 AA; 33.3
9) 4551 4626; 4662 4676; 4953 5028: 0.3 AA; 34.1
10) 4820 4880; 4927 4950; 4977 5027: 0.8 AA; 42.5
